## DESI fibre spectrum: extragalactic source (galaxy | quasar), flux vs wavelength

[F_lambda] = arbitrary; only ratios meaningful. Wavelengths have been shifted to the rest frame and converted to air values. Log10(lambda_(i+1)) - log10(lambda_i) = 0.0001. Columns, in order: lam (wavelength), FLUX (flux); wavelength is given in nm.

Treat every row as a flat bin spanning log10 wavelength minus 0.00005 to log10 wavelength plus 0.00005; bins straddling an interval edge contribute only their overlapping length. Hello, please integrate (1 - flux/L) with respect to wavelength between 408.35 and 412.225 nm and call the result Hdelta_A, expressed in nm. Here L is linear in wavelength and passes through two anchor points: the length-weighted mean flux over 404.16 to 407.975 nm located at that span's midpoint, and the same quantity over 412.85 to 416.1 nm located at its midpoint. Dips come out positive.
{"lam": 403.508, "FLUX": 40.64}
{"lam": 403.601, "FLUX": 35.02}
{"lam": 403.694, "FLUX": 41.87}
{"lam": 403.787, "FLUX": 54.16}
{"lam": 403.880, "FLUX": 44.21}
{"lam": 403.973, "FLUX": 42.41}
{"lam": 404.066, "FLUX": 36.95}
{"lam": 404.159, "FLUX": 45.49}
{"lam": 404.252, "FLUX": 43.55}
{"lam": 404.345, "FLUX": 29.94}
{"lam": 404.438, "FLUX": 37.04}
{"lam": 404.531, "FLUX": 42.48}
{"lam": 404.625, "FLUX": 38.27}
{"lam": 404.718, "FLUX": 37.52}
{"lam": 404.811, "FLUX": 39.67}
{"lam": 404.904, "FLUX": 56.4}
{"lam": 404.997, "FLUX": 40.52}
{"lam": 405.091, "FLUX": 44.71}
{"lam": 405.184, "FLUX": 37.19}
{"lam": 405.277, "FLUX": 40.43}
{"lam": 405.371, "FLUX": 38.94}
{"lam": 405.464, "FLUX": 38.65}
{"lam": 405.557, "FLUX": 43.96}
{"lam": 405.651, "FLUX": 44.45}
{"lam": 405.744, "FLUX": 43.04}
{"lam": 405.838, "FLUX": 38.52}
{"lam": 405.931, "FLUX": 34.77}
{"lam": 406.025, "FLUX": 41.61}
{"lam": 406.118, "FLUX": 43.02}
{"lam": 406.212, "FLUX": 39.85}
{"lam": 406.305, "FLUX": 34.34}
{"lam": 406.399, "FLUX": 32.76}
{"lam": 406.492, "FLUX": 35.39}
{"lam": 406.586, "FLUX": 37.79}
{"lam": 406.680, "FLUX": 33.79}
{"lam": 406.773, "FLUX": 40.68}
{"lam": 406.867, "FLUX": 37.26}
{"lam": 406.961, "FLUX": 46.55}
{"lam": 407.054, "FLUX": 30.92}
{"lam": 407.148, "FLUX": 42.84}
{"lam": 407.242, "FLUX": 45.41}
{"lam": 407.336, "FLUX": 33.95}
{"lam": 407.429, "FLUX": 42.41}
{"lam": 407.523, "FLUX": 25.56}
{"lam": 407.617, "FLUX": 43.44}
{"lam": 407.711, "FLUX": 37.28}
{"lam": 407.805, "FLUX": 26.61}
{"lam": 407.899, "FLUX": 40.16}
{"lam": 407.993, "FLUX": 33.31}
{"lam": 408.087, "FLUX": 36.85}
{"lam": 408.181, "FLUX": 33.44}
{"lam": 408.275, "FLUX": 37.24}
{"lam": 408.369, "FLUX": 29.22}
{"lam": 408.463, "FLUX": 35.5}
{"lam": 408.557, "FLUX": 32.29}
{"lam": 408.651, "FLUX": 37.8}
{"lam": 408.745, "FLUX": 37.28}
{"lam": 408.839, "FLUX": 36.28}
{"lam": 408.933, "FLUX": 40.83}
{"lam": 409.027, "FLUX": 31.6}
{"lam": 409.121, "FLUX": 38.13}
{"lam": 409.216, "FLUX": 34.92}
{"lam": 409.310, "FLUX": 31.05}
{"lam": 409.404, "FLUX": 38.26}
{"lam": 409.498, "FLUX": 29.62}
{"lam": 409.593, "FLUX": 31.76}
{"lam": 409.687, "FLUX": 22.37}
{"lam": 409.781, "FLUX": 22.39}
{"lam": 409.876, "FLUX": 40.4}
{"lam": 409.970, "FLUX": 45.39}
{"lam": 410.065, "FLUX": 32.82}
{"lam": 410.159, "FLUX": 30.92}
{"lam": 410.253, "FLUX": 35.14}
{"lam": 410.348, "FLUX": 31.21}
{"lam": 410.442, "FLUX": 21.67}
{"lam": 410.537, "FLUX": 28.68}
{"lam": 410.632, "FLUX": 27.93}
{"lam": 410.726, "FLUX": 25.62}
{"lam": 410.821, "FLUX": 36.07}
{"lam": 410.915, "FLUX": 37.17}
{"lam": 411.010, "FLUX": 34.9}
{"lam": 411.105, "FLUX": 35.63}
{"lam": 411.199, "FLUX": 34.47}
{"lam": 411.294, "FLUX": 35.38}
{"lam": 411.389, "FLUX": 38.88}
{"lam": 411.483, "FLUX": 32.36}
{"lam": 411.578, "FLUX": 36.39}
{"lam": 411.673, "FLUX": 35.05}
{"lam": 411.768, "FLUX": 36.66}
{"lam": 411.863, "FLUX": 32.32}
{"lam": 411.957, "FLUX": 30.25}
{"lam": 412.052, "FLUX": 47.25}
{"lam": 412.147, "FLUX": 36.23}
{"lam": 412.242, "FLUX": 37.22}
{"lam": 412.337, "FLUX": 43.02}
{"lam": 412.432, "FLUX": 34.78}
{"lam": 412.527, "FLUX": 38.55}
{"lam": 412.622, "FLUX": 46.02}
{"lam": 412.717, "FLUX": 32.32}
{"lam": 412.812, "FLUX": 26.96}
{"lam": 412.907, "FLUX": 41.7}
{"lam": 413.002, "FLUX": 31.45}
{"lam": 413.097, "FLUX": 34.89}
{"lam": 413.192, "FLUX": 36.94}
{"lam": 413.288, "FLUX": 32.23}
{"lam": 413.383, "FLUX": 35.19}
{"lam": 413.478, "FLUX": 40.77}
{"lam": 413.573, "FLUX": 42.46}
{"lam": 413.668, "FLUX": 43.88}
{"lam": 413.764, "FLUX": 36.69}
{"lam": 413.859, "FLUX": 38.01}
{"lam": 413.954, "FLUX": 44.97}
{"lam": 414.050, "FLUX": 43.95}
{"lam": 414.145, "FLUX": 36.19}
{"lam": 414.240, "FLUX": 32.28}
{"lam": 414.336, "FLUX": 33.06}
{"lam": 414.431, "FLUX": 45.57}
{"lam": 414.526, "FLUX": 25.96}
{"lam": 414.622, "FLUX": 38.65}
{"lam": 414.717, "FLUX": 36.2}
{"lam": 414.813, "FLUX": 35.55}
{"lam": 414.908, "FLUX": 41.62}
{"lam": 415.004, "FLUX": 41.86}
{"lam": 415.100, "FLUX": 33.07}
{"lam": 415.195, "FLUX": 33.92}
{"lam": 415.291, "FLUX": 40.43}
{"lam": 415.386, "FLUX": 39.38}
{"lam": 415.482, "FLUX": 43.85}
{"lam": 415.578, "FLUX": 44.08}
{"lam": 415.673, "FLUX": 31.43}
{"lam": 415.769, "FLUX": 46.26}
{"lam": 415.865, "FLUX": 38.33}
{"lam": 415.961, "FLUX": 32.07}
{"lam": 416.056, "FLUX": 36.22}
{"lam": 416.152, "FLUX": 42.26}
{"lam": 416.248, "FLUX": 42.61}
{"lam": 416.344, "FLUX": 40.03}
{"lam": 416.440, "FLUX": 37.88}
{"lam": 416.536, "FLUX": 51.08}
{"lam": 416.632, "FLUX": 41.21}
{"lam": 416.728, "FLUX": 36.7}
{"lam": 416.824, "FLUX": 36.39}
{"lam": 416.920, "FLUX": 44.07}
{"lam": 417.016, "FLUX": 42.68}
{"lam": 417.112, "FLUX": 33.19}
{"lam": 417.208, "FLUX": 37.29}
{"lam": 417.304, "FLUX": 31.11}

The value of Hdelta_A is 0.46 nm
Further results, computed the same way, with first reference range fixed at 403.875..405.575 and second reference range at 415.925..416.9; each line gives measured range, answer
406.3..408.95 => 0.272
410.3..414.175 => 0.413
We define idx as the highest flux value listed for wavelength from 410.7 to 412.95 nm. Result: 47.25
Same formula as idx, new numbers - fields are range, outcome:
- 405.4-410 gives 46.55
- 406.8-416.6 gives 51.08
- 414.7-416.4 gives 46.26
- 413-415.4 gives 45.57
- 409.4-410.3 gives 45.39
